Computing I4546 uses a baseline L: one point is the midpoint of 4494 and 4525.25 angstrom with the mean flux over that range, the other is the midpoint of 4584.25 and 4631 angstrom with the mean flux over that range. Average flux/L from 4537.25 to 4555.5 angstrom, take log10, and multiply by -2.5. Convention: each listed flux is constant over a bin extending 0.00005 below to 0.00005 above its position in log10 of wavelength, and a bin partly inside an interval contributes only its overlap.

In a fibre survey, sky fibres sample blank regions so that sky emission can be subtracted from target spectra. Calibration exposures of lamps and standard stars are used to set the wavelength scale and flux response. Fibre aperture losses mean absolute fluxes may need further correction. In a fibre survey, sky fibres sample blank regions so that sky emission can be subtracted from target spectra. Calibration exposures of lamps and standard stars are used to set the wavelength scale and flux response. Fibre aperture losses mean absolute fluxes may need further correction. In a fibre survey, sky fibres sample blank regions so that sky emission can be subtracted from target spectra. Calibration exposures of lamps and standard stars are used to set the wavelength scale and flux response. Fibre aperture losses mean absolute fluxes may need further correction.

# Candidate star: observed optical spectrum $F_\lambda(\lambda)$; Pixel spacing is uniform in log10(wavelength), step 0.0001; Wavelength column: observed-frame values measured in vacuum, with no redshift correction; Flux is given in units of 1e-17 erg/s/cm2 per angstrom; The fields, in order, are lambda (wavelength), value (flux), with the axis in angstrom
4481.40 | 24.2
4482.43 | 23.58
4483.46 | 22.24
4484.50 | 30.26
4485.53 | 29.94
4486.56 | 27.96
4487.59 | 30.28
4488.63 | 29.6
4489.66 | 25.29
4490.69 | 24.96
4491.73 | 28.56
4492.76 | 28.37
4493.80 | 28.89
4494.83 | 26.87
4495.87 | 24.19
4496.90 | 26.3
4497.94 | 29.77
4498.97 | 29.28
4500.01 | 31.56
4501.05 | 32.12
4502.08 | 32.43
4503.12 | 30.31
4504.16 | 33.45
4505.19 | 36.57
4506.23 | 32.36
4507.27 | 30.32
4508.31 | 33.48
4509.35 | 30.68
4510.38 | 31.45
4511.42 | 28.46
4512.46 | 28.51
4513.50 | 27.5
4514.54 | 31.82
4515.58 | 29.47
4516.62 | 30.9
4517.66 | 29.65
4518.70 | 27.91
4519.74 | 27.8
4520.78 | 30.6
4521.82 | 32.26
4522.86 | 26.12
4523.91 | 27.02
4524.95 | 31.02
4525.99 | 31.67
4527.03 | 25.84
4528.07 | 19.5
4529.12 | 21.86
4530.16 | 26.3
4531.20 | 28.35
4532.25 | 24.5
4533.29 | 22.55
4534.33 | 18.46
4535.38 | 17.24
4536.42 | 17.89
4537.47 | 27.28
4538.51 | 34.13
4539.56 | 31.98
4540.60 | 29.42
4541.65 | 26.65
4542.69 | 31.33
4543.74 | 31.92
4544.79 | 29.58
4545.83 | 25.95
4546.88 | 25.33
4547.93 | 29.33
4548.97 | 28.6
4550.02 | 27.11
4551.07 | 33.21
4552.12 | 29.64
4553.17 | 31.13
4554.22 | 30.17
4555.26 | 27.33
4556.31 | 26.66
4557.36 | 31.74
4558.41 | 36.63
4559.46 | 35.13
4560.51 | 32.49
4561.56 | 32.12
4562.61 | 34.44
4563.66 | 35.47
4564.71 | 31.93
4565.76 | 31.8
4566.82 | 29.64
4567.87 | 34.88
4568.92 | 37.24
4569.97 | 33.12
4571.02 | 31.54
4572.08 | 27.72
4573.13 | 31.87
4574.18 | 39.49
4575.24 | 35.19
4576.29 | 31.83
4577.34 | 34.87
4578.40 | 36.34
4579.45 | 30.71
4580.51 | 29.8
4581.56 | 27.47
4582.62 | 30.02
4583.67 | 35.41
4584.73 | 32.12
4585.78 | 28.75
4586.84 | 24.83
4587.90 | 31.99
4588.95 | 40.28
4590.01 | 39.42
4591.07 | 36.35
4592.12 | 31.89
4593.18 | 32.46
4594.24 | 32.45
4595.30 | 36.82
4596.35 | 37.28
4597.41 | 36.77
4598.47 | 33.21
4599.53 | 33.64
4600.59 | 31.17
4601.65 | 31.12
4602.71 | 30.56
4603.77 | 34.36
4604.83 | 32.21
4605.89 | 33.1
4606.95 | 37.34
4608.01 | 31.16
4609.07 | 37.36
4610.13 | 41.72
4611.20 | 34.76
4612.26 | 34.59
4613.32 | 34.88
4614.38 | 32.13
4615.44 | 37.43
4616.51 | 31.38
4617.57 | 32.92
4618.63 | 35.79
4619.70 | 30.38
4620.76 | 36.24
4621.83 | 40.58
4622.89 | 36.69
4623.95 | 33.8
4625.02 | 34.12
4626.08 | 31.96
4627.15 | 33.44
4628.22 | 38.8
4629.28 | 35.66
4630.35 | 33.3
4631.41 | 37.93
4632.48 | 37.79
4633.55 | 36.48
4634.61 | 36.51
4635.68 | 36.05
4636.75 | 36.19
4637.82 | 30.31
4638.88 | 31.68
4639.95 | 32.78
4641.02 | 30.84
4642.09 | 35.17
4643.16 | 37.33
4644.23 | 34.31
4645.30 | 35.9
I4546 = 0.07 mag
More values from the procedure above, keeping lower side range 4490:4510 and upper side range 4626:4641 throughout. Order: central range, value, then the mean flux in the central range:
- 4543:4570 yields 0.029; 31.2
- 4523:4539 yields 0.241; 24.9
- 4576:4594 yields 0.016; 32.6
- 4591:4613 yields -0.018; 34.3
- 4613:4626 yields -0.008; 34.6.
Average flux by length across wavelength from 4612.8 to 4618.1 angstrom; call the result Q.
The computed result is 33.8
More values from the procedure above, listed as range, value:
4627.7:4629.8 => 37.3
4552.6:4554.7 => 30.6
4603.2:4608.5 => 33.6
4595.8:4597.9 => 37.1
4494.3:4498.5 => 26.9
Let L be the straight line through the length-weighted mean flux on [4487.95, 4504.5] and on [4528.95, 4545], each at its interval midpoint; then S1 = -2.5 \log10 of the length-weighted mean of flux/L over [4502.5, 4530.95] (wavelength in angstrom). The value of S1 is -0.07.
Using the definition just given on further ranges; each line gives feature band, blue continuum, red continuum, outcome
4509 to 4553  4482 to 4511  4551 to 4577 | 0.12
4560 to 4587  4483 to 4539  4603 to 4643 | -0.02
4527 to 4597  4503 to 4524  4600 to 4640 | 0.06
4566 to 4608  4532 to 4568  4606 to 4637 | -0.03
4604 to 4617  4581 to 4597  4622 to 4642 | -0.03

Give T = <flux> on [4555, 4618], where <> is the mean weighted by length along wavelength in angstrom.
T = 33.3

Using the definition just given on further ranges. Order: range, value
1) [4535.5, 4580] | 31.1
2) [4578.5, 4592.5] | 32.4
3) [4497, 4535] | 28.9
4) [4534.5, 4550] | 27.4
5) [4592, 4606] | 33.4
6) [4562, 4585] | 32.9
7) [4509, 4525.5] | 29.4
